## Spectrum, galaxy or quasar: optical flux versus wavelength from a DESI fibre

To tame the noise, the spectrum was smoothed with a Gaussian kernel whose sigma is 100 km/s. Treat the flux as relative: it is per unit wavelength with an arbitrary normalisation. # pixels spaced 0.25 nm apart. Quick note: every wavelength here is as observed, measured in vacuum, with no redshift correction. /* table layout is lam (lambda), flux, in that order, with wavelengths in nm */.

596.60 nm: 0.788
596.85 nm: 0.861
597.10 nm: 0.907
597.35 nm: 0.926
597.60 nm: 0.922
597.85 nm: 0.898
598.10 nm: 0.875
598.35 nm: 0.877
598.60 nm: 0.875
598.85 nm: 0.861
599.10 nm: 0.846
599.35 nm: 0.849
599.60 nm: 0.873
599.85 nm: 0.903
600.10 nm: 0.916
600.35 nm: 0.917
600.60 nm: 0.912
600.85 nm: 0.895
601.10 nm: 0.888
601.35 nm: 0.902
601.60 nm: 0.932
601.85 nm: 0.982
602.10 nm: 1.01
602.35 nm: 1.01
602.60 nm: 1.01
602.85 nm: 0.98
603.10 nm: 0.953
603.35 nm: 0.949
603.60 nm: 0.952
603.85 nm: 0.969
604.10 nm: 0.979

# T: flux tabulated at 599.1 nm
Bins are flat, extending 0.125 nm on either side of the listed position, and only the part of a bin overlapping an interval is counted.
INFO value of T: 0.846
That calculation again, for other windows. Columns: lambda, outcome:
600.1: 0.916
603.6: 0.952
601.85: 0.982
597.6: 0.922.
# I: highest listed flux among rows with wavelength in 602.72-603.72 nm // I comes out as 0.98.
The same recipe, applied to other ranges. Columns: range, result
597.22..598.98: 0.926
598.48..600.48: 0.917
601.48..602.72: 1.01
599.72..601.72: 0.932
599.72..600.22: 0.916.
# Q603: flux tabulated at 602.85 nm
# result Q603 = 0.98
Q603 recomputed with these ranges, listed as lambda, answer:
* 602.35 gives 1.01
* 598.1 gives 0.875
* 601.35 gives 0.902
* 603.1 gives 0.953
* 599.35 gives 0.849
